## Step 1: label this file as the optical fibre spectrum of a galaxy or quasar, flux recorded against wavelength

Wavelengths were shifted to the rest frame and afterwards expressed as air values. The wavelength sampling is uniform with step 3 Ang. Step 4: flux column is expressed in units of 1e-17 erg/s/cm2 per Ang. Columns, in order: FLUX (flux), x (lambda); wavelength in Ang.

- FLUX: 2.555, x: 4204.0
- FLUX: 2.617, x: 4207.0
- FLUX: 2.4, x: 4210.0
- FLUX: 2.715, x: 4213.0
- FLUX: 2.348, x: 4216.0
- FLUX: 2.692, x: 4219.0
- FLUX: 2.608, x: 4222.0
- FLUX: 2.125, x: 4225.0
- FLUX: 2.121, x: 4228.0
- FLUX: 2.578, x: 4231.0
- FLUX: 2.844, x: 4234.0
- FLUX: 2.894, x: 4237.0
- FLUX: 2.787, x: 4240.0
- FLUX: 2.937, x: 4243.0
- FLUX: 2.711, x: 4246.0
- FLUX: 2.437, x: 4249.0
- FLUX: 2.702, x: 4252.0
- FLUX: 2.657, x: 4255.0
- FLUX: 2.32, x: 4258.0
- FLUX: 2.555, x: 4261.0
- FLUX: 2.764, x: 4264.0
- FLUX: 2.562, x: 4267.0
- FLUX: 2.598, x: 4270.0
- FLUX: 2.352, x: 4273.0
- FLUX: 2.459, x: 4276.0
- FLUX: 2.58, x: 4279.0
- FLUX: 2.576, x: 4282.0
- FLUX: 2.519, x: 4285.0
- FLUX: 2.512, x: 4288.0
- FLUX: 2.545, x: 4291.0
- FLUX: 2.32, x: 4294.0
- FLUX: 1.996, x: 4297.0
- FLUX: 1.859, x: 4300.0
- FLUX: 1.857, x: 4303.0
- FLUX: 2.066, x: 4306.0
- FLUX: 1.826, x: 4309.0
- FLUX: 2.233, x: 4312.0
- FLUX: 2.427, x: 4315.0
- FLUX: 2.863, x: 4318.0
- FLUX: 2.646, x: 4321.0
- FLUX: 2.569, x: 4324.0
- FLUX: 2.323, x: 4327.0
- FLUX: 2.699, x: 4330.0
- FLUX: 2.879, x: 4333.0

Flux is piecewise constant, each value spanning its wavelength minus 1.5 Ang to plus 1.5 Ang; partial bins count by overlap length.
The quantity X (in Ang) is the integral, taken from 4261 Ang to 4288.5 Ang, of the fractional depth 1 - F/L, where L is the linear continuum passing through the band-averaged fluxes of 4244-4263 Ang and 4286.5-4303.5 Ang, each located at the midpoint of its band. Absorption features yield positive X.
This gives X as -1.9 Ang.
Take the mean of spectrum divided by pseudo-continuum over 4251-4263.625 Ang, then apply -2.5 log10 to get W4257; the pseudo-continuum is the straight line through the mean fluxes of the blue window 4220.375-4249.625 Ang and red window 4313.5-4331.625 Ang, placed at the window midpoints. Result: 0.01 mag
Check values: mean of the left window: 2.61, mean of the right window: 2.59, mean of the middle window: 2.57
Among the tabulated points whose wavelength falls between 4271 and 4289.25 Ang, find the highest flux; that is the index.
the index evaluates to 2.58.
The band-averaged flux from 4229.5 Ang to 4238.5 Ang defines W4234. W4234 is 2.77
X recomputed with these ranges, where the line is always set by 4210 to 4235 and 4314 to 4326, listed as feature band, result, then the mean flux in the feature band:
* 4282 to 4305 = 3.0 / 2.25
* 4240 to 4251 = -0.8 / 2.71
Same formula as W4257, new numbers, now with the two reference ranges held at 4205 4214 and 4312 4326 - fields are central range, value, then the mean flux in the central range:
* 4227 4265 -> -0.03 mag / 2.64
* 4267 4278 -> 0.04 mag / 2.49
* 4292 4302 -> 0.23 mag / 2.07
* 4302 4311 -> 0.31 mag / 1.94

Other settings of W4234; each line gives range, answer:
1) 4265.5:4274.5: 2.5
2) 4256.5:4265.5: 2.55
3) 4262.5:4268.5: 2.66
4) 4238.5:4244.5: 2.86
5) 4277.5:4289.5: 2.55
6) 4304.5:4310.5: 1.95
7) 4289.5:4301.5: 2.18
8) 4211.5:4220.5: 2.58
